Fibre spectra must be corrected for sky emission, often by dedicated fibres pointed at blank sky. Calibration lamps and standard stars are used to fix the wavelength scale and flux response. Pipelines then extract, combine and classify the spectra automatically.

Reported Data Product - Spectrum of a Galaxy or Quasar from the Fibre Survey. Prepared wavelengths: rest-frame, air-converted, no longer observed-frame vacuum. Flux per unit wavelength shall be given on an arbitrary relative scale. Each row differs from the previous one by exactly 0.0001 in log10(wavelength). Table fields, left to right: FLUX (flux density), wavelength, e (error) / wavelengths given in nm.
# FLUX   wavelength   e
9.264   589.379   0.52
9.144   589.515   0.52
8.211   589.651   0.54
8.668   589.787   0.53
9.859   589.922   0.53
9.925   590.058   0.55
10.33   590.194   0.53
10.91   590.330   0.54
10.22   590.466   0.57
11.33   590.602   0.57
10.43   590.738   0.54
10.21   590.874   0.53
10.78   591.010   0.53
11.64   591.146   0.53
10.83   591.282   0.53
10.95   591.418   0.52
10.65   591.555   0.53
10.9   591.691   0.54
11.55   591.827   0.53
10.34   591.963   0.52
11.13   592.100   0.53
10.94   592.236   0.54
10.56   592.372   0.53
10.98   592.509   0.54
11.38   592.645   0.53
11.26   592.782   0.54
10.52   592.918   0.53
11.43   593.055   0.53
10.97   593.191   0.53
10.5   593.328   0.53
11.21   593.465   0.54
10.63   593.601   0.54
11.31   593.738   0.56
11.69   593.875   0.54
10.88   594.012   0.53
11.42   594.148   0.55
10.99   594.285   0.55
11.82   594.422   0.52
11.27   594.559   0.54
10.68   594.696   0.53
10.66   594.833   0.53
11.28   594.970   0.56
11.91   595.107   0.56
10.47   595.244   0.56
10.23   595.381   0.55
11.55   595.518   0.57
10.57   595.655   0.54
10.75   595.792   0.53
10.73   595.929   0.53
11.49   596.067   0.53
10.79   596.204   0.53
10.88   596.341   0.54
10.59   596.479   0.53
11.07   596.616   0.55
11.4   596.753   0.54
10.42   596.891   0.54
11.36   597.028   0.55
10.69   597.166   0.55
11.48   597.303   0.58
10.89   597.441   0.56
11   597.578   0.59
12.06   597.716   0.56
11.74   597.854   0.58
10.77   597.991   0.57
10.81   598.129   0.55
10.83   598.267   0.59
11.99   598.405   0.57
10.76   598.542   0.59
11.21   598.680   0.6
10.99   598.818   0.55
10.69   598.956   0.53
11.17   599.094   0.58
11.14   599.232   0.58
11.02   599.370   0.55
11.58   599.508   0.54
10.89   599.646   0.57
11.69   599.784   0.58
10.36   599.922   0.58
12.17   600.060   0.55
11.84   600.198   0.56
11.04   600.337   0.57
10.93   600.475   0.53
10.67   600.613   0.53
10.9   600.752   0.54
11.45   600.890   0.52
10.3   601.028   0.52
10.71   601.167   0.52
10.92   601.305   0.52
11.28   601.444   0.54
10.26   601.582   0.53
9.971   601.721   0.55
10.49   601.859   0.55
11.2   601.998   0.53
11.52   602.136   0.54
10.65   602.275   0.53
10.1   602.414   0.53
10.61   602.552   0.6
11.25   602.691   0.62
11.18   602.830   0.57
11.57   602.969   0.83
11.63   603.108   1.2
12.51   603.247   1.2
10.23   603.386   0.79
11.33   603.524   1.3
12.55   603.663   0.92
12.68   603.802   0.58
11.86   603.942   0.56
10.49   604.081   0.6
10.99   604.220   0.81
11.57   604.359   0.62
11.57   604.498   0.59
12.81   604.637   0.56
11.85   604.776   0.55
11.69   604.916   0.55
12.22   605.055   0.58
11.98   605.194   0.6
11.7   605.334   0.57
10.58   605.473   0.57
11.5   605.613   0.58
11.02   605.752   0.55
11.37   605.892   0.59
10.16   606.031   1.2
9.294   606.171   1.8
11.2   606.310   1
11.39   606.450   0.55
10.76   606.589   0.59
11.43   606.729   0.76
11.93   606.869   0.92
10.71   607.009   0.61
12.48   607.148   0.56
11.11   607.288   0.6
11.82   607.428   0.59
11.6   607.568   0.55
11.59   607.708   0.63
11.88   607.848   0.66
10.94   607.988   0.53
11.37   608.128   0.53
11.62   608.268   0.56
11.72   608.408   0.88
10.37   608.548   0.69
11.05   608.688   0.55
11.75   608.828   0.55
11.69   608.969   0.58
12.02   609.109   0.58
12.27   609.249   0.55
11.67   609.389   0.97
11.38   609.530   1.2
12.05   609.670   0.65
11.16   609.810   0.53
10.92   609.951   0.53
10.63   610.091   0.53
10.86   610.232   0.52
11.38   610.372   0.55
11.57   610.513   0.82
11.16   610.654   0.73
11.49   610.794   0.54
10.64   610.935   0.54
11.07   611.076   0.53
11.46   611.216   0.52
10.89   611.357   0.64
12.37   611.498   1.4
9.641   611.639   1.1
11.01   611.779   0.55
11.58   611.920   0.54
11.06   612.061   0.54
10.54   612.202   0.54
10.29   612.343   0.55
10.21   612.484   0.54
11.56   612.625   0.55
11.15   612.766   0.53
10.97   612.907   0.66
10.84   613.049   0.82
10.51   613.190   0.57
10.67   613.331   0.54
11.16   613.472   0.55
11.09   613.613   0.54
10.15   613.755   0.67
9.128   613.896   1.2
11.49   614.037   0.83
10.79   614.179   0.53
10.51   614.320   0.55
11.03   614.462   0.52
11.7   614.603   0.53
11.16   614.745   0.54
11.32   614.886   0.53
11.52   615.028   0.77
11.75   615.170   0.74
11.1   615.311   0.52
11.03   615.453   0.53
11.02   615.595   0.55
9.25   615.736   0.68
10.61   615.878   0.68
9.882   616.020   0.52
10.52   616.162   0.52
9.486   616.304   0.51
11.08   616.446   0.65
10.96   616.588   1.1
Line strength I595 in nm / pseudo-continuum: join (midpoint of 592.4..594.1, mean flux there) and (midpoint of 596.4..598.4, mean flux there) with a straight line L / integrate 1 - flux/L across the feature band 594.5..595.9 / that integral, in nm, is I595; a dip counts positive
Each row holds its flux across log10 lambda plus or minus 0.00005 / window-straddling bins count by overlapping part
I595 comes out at 0.019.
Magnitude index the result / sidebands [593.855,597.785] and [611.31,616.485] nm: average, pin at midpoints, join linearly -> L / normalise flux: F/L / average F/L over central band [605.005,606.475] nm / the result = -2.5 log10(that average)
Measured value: -0.018 mag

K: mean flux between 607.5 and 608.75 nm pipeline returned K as 11.4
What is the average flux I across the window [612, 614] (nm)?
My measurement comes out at 10.7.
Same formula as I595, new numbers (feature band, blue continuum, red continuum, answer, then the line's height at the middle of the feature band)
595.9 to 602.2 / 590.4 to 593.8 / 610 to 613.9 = -0.08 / 10.9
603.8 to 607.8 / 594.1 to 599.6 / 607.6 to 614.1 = -0.11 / 11.1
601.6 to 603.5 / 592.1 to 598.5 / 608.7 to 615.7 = 0.02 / 11.1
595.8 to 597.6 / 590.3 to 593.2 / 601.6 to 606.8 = 0.01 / 11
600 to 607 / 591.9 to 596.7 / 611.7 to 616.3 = -0.20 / 10.9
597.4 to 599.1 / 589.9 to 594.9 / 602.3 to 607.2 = 0.00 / 11.1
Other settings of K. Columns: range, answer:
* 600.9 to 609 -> 11.3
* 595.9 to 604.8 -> 11.2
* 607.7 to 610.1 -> 11.5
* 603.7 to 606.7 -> 11.4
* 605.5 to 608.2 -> 11.2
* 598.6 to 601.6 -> 11.1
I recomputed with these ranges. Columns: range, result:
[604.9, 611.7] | 11.3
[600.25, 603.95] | 11.1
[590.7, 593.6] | 10.9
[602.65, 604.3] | 11.5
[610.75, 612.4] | 11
